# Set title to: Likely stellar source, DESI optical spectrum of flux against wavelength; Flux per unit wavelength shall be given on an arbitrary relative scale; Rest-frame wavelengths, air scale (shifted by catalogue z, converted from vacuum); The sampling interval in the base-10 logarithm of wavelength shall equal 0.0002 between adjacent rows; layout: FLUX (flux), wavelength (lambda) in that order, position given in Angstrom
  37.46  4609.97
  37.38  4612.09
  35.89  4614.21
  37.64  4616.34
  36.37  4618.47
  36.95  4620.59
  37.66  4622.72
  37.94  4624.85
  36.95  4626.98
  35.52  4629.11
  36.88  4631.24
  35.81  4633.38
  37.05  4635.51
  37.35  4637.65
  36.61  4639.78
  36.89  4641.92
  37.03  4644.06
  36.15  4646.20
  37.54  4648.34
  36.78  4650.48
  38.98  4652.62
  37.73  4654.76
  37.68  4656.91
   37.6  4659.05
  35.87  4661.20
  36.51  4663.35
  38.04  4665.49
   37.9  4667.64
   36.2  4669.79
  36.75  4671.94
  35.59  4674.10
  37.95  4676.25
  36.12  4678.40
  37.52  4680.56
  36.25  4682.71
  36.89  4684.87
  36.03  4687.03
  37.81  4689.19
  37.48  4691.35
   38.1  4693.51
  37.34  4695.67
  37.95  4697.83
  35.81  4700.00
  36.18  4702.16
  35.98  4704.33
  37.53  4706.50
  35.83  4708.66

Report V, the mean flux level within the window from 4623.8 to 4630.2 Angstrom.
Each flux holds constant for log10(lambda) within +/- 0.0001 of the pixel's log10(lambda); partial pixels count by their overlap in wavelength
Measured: 36.8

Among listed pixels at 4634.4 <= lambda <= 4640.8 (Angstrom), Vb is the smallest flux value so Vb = 36.61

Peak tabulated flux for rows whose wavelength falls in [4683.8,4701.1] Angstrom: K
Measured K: 38.1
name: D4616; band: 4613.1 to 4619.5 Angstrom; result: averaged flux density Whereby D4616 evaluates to 36.6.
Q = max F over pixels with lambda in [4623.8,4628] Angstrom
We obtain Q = 37.94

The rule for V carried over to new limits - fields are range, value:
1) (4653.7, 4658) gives 37.7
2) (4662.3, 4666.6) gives 37.3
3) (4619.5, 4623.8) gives 37.3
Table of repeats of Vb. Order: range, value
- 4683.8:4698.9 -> 36.03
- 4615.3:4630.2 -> 35.52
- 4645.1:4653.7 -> 36.15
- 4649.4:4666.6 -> 35.87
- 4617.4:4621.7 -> 36.37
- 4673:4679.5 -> 35.59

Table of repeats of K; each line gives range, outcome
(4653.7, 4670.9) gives 38.04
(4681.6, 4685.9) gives 36.89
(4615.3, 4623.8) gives 37.66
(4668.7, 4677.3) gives 37.95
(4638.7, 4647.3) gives 37.03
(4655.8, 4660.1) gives 37.68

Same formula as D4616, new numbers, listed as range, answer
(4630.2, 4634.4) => 36.3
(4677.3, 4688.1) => 36.6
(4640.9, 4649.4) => 36.9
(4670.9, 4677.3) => 36.7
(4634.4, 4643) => 37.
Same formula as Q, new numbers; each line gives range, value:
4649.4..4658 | 38.98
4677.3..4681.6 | 37.52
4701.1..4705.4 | 36.18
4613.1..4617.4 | 37.64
